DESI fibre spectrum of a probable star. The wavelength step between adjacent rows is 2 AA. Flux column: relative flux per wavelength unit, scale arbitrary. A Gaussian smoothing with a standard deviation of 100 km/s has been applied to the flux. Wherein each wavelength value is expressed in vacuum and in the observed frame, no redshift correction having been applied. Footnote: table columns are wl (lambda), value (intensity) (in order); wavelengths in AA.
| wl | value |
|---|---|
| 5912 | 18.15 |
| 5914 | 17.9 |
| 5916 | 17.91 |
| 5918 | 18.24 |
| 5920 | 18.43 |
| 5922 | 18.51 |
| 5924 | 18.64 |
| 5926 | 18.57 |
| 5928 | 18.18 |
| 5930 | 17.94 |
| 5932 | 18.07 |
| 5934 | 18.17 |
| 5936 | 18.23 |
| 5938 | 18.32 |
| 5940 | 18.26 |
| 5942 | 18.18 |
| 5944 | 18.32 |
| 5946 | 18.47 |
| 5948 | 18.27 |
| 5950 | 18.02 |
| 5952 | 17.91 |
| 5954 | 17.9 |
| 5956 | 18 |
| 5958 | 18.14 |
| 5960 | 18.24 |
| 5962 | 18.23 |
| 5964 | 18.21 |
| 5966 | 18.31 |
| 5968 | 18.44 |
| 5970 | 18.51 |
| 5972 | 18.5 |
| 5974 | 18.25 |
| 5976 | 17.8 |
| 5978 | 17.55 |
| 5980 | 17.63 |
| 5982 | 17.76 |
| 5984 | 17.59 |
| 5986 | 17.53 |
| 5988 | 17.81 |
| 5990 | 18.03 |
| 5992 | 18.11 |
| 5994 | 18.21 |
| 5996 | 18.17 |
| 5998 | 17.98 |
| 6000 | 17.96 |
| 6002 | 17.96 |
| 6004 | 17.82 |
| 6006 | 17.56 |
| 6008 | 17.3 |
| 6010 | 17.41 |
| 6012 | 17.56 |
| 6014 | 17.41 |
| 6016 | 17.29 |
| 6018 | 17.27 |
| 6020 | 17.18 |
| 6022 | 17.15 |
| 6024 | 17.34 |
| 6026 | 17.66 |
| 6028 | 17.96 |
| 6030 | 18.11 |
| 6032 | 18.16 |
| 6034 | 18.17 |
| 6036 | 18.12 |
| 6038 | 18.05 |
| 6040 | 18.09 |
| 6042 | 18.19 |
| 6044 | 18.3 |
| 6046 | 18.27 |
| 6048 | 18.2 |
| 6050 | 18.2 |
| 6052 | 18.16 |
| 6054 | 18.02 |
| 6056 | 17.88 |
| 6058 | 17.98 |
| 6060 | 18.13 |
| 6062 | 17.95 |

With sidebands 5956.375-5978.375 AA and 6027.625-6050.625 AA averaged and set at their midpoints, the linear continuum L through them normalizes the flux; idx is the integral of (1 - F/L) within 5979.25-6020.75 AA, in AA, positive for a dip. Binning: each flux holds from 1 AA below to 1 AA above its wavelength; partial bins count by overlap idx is 1.1 AA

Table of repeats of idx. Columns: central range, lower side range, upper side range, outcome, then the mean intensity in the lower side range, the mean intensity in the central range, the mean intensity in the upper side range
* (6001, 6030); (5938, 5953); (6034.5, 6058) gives 1.0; 18.2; 17.5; 18.1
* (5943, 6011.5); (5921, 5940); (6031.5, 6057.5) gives 0.9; 18.3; 18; 18.1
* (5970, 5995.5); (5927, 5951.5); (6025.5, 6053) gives 0.3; 18.2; 17.9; 18.1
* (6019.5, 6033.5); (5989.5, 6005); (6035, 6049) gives 0.3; 18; 17.7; 18.2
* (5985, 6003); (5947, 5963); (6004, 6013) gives -0.3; 18.1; 18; 17.5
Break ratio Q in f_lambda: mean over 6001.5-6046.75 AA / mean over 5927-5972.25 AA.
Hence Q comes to 0.97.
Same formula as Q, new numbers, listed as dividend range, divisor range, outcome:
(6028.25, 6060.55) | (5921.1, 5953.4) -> 0.99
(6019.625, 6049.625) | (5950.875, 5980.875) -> 0.99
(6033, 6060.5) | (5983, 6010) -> 1.02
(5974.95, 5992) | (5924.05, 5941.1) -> 0.97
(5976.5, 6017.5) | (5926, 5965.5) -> 0.98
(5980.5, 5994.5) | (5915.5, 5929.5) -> 0.97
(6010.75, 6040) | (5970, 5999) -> 0.99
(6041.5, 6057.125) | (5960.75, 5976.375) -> 0.99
